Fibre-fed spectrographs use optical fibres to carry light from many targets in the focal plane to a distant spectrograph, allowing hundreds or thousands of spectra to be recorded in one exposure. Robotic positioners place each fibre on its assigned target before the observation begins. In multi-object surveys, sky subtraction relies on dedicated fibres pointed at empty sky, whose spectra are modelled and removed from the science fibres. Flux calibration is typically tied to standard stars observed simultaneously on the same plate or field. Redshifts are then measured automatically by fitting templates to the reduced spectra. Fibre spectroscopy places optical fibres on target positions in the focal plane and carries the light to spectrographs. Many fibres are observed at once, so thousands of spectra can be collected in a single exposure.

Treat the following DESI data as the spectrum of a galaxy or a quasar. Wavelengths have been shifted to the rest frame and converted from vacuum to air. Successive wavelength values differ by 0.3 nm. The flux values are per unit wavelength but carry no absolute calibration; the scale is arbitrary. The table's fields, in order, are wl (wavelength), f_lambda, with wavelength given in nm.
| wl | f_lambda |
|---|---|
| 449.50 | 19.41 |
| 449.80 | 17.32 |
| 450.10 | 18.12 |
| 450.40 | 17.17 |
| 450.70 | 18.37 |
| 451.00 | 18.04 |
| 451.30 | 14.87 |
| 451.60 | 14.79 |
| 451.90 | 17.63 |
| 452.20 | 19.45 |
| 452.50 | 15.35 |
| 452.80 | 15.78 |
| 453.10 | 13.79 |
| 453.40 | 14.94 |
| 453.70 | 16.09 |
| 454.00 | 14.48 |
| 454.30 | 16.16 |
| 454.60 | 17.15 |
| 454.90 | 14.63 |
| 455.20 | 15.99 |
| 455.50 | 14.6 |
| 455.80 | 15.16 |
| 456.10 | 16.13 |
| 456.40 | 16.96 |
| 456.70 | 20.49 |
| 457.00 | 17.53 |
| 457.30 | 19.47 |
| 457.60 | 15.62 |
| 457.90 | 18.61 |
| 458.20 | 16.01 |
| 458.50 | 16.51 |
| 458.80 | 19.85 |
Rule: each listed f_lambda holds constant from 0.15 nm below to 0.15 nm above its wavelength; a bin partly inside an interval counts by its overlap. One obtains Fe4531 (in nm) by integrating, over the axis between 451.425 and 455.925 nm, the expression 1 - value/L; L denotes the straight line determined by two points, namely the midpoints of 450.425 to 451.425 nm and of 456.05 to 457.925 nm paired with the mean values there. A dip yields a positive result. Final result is 0.45 nm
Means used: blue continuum 17.2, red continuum 17.9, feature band 15.7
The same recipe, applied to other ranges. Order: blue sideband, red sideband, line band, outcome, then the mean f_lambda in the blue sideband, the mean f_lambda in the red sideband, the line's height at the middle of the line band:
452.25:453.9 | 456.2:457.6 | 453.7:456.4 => 0.192 nm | 15.4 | 18.2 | 16.9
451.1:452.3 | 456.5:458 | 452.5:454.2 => 0.202 nm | 16.6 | 18.3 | 17.1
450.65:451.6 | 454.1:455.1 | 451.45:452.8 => -0.024 nm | 16.6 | 15.9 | 16.4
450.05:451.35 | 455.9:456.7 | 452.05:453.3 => 0.094 nm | 17.4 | 17.2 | 17.4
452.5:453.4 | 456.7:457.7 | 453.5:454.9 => 0.004 nm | 14.9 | 18.1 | 15.8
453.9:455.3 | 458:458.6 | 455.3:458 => -0.168 nm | 15.7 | 16.4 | 16.1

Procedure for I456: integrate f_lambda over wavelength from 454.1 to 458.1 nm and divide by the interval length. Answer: 16.8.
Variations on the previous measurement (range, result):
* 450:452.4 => 17.2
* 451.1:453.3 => 16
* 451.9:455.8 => 15.8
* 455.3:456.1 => 15.2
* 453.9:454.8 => 15.9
